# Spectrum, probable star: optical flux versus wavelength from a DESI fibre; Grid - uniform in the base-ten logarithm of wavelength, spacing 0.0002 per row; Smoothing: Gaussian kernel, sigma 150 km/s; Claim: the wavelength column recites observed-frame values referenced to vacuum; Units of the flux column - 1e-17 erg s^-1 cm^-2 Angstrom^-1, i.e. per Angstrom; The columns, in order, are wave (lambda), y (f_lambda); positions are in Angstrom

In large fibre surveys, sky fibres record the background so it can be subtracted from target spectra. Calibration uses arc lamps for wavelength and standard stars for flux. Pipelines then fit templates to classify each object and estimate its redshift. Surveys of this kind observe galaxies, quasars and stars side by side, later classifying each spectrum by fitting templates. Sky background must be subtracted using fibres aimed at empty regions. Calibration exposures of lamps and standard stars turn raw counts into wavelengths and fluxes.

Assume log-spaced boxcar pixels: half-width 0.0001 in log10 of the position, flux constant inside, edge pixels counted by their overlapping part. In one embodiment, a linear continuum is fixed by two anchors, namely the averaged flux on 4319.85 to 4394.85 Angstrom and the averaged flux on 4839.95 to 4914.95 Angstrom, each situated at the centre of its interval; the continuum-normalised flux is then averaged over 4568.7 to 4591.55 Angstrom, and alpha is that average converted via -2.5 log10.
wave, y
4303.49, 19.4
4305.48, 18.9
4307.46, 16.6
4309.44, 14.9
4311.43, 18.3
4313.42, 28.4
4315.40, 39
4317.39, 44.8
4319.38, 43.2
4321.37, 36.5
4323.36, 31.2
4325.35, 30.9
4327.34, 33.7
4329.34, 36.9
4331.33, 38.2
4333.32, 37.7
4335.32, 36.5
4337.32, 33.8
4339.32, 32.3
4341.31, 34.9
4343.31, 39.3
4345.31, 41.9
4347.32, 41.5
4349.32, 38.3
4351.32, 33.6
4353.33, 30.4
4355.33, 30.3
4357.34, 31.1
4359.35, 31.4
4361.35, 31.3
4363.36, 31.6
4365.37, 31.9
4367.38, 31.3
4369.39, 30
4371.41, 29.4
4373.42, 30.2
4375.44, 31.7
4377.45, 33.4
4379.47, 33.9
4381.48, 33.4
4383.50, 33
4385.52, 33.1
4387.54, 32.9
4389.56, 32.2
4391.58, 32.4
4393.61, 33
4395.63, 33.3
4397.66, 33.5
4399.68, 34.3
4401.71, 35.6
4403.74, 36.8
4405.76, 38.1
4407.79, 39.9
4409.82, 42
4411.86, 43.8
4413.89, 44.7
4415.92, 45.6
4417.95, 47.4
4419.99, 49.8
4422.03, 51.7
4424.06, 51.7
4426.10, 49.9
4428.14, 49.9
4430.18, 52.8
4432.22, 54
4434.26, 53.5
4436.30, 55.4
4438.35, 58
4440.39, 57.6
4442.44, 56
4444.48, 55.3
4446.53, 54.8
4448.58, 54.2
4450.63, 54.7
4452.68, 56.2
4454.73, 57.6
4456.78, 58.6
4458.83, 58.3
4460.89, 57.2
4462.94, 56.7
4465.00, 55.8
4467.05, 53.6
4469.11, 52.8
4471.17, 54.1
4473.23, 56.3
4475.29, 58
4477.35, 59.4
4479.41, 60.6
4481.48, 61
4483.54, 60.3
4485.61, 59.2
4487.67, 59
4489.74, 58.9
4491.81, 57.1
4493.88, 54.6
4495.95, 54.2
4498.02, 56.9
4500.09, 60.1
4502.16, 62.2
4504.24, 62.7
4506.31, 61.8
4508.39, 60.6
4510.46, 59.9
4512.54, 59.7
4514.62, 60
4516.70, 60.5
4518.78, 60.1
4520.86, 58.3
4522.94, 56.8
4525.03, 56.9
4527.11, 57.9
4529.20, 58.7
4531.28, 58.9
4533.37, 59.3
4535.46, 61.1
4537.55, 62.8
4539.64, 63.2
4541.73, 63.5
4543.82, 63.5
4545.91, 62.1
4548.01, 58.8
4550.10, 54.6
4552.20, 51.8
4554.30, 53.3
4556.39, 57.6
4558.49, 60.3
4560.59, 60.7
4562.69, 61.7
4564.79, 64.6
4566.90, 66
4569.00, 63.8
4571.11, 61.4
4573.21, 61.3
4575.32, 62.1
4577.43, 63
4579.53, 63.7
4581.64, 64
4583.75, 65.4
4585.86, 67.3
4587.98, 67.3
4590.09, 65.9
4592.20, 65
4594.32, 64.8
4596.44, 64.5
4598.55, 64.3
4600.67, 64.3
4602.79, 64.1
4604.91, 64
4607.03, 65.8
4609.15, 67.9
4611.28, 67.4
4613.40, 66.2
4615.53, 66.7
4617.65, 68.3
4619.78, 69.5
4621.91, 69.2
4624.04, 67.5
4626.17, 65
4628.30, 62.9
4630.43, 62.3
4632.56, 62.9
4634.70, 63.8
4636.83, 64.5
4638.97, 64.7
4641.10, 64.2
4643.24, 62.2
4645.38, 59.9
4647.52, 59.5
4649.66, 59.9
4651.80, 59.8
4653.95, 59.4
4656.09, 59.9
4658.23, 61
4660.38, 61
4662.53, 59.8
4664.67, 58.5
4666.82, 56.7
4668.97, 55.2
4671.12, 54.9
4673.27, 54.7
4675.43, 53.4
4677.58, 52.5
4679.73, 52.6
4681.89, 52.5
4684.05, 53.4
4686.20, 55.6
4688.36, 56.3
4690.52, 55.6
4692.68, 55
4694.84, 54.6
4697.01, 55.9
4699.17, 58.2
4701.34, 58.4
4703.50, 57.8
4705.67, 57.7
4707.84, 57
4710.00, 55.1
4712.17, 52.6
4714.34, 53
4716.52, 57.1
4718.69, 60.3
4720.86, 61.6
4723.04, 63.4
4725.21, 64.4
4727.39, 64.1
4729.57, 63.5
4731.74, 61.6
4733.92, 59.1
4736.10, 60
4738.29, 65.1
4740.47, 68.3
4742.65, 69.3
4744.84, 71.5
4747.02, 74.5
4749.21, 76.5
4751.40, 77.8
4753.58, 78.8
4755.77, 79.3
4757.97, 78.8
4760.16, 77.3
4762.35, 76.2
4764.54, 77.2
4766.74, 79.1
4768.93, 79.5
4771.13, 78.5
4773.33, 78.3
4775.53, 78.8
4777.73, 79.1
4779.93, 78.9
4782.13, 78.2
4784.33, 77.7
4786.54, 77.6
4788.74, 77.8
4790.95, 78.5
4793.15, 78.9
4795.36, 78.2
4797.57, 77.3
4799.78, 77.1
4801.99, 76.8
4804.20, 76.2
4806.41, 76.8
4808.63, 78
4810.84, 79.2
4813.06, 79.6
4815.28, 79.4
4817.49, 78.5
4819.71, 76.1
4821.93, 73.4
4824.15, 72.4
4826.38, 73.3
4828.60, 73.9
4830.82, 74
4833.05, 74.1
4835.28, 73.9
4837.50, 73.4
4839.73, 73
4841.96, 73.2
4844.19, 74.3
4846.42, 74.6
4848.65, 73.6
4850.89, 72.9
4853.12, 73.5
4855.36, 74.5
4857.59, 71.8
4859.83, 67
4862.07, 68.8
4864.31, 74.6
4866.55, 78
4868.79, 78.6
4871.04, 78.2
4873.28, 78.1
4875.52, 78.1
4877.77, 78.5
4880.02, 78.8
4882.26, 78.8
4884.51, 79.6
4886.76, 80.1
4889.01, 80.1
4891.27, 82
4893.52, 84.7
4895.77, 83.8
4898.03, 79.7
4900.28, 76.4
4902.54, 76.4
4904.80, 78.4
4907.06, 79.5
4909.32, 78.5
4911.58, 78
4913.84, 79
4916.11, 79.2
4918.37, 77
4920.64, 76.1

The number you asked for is -0.22 mag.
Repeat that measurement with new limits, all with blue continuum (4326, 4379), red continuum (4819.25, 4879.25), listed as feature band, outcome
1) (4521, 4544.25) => -0.23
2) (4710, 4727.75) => 0.08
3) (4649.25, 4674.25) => 0.01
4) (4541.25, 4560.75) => -0.17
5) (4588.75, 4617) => -0.20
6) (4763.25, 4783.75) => -0.15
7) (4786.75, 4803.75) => -0.12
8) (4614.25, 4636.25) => -0.17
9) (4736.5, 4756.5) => -0.11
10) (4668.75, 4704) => 0.11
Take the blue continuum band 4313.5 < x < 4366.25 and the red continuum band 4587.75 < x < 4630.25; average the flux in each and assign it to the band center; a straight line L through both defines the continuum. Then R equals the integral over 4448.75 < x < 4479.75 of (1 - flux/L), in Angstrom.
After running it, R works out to -4.4 Angstrom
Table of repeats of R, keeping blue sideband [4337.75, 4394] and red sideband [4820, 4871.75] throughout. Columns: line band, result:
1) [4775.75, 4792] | -2.33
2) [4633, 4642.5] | -1.35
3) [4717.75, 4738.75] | 0.50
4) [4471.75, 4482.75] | -4.20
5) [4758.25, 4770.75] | -2.08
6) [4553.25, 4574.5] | -4.75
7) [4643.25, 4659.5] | -0.79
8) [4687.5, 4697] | 0.83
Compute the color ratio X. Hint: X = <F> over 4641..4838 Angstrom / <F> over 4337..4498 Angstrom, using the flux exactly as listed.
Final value 1.49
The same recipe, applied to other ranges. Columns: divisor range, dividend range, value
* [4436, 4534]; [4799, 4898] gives 1.32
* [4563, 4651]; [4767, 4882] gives 1.18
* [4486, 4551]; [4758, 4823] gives 1.31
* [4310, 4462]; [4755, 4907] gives 1.90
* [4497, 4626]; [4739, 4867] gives 1.22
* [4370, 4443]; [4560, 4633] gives 1.56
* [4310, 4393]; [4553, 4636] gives 1.91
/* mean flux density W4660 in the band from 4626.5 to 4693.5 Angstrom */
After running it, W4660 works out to 58.6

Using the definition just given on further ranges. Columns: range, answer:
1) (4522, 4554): 59.2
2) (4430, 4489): 56.7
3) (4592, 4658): 64.1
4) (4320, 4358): 35.3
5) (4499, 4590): 61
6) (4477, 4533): 59.1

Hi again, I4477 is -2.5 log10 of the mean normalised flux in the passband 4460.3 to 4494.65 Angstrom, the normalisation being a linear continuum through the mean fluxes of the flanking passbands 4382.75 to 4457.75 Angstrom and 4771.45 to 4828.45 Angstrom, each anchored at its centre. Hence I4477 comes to -0.13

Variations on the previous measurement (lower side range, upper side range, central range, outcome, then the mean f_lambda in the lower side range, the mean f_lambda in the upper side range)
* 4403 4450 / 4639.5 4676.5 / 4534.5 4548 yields -0.151 mag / 49.8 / 58.9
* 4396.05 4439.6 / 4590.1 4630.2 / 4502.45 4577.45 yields -0.031 mag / 46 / 65.9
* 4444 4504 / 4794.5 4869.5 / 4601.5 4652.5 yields 0.004 mag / 57.3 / 75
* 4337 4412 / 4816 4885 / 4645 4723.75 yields 0.067 mag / 34.1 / 74.9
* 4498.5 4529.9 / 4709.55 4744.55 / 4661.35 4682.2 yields 0.109 mag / 59.7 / 61.5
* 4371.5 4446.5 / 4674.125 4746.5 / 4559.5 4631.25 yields -0.229 mag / 42.5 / 58.8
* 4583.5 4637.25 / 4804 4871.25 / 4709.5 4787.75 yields 0.012 mag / 65.7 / 74.7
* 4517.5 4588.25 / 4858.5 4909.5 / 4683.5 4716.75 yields 0.222 mag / 60.9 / 78.1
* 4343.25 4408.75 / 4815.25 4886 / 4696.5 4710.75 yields 0.089 mag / 33.7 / 75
